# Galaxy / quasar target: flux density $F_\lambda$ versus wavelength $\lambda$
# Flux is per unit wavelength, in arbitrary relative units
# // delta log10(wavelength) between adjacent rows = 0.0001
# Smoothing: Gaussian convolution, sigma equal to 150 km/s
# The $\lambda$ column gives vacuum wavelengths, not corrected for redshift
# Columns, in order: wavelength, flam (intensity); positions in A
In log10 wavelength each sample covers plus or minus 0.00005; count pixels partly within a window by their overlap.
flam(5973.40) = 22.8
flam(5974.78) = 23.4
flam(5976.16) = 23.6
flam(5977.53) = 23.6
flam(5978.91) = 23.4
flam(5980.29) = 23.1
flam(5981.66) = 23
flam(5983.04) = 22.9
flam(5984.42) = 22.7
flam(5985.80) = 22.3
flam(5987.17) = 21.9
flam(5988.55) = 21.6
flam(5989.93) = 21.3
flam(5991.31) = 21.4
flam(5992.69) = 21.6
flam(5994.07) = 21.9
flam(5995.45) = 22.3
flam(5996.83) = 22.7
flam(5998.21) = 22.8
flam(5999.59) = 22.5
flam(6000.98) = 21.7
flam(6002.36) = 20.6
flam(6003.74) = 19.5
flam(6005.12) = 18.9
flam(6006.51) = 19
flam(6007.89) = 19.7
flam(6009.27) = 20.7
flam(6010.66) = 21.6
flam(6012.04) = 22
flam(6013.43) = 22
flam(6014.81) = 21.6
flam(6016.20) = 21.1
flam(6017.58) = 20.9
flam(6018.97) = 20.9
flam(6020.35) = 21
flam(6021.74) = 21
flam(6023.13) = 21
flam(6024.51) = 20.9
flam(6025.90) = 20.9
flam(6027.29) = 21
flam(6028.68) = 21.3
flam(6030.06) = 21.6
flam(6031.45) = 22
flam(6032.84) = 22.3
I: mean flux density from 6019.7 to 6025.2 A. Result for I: 21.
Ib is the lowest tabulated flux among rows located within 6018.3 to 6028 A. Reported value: 20.9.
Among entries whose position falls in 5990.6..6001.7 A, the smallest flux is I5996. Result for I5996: 21.4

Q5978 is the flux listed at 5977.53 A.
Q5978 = 23.6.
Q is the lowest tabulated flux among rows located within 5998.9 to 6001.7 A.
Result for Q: 21.7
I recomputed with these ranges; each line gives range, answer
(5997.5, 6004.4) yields 21.4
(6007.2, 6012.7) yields 21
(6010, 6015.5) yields 21.8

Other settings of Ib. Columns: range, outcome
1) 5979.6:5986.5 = 22.3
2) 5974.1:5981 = 23.1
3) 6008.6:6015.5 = 20.7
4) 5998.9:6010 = 18.9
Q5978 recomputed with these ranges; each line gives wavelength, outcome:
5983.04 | 22.9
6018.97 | 20.9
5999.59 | 22.5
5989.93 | 21.3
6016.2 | 21.1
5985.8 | 22.3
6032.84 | 22.3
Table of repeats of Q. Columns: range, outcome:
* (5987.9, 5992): 21.3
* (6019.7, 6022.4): 21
